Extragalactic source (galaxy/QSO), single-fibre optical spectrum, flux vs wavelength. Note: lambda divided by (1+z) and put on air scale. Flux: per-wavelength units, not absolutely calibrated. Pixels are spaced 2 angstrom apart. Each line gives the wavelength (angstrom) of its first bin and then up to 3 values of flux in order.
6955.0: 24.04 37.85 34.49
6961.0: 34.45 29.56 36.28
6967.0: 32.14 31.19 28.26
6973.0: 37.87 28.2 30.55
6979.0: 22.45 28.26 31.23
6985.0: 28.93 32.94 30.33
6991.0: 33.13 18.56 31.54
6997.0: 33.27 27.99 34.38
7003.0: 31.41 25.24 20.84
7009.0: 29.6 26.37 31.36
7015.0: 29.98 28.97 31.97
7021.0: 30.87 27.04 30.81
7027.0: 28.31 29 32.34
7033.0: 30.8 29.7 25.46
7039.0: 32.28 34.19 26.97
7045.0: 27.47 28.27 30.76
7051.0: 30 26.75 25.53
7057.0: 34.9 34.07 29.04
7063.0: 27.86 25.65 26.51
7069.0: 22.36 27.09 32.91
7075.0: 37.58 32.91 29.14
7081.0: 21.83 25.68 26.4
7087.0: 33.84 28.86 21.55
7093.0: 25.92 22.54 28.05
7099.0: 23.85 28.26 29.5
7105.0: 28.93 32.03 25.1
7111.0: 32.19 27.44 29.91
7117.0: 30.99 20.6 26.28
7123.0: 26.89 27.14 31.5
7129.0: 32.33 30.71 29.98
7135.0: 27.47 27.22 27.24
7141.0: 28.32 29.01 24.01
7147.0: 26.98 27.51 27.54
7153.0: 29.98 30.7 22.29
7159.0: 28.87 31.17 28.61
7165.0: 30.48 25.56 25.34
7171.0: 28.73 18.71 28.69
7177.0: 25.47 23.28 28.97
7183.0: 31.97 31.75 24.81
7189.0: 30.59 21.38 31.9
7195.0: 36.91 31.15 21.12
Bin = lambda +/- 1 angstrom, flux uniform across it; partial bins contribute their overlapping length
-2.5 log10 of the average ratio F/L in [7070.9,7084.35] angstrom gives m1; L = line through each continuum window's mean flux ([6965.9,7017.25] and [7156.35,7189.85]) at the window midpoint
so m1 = -0.04 mag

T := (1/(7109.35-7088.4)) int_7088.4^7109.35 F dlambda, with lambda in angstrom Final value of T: 26.8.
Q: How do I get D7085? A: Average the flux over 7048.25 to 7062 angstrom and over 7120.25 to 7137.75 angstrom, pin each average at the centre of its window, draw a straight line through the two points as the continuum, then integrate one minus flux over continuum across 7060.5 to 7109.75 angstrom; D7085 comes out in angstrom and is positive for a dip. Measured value 3.2 angstrom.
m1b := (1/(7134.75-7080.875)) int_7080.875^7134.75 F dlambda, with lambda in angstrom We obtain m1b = 27.8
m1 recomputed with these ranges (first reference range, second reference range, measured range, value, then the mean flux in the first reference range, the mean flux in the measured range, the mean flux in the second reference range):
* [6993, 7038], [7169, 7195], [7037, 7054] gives -0.017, 29.2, 29.3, 27.5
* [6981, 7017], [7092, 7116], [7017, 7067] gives -0.033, 29.2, 29.5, 27.8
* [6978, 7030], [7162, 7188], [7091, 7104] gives 0.080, 29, 26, 27.1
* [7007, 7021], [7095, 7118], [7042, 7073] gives 0.018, 29.2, 28.4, 28.5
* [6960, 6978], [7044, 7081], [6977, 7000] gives 0.087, 32.1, 29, 29.2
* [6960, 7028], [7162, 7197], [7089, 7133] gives 0.033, 29.8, 27.8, 27.9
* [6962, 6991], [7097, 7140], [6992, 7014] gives 0.075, 30.7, 28.2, 28.4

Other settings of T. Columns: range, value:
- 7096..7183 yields 27.8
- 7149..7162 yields 28.4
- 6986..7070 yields 29.2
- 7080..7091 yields 26.8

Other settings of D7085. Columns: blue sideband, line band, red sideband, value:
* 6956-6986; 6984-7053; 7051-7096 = 1.18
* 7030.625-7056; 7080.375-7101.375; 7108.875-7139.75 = 1.94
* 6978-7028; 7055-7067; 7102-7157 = -0.37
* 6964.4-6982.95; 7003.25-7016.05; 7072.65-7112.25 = 1.00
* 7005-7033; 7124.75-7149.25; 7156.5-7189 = -0.67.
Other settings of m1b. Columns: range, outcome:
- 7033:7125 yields 28.3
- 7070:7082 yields 30.2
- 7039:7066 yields 29.5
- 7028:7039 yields 29.7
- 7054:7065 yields 29.9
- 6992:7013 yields 28.1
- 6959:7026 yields 29.9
